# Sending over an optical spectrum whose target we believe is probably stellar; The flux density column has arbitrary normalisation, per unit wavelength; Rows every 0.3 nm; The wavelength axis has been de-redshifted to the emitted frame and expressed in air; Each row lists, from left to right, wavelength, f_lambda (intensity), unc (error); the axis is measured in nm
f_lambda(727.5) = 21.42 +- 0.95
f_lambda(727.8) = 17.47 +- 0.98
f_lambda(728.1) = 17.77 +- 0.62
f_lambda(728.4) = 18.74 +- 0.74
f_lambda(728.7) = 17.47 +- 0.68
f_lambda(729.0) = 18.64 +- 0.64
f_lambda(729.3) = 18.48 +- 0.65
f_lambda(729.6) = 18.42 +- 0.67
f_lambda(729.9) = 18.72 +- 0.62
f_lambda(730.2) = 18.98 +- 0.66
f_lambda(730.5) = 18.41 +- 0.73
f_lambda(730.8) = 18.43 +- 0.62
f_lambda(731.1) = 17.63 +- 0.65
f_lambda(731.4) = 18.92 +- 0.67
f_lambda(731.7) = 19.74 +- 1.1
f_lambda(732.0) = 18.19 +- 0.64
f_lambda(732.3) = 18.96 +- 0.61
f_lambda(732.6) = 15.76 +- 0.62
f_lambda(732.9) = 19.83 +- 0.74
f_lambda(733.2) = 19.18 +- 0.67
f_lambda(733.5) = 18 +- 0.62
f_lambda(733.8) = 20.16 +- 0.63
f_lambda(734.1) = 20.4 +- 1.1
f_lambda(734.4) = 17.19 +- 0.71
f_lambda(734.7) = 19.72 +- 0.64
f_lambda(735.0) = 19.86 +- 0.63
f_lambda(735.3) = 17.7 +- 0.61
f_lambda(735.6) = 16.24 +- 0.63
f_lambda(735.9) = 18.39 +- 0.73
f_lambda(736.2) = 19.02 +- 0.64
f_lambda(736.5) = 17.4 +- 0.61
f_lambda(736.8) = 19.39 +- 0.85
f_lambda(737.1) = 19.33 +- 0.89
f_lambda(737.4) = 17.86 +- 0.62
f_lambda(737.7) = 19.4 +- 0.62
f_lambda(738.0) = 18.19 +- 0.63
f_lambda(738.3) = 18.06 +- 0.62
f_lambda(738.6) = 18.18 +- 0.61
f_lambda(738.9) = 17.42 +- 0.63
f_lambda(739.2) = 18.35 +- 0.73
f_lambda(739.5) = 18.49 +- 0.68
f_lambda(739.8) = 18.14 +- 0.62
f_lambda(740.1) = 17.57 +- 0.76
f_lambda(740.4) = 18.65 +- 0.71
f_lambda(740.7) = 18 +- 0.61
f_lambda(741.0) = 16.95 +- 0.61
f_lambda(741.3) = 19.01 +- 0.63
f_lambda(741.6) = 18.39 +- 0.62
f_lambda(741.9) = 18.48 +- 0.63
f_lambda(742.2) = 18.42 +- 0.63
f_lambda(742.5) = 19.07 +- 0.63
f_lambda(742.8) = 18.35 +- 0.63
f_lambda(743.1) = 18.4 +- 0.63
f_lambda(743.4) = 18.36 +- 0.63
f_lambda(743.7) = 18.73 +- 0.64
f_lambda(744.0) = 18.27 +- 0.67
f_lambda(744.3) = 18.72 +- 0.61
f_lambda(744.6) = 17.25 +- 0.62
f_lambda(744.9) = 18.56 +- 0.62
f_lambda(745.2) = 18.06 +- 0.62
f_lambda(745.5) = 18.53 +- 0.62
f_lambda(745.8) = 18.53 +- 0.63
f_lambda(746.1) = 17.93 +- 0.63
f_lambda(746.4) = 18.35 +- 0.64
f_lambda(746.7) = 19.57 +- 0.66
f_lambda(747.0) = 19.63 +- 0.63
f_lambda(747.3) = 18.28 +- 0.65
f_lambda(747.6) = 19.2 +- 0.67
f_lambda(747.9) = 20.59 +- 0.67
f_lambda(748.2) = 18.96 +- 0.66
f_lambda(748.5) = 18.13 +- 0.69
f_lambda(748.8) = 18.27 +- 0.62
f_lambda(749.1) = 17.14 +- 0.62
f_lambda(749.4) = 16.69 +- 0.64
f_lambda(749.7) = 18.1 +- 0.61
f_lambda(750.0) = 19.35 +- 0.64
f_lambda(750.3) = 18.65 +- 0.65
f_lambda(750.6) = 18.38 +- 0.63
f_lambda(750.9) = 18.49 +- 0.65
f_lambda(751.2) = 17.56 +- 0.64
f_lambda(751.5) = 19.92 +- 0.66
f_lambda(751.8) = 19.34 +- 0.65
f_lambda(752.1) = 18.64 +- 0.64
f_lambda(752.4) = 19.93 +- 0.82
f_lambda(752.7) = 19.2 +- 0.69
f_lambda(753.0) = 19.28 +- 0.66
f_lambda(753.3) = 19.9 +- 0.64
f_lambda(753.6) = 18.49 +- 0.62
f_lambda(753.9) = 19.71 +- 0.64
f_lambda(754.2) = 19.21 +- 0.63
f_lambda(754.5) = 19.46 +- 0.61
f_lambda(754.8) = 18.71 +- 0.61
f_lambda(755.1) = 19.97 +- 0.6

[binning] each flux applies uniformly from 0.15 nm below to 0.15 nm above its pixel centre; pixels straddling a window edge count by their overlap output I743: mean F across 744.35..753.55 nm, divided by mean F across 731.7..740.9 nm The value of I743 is 1.0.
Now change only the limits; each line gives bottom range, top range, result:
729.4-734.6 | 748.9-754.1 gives 1.01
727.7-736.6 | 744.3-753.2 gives 1.01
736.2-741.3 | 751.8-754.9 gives 1.06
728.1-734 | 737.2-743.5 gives 0.99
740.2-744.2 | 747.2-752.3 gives 1.01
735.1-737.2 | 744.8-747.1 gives 1.02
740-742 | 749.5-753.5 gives 1.04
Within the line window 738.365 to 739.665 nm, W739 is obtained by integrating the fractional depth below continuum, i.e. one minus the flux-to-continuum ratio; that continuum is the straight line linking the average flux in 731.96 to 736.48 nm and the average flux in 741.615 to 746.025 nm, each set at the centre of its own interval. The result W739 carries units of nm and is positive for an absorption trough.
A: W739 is 0.03 nm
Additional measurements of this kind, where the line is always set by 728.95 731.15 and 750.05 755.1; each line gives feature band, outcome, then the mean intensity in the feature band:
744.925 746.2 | 0.040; 18.3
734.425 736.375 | 0.025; 18.4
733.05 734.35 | -0.047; 19.3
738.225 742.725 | 0.132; 18.2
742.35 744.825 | 0.059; 18.4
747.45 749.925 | 0.074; 18.4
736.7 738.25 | -0.006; 18.8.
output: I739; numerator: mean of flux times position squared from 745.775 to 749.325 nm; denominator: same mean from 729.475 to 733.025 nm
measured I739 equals 1.1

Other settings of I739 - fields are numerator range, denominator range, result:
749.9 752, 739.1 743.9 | 1.05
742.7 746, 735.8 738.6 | 1.01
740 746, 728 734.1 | 1.02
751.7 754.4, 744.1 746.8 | 1.07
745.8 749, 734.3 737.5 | 1.06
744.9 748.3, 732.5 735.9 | 1.05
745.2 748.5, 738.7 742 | 1.06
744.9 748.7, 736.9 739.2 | 1.05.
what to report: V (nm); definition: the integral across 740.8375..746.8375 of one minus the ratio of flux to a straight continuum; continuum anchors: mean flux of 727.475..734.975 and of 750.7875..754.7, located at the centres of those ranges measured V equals 0.18 nm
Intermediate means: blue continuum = 18.6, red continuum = 19.2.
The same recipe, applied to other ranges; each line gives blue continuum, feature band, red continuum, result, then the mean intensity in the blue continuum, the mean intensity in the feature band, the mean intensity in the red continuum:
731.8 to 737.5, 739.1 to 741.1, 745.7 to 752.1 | 0.059 nm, 18.6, 18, 18.6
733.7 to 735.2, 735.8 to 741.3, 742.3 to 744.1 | 0.203 nm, 19.4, 18.3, 18.5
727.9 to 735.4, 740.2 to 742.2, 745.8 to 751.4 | 0.035 nm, 18.6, 18.2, 18.5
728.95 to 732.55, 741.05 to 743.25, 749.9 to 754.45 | 0.037 nm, 18.5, 18.5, 19.1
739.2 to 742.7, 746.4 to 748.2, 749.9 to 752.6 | -0.062 nm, 18.3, 19.3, 18.9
